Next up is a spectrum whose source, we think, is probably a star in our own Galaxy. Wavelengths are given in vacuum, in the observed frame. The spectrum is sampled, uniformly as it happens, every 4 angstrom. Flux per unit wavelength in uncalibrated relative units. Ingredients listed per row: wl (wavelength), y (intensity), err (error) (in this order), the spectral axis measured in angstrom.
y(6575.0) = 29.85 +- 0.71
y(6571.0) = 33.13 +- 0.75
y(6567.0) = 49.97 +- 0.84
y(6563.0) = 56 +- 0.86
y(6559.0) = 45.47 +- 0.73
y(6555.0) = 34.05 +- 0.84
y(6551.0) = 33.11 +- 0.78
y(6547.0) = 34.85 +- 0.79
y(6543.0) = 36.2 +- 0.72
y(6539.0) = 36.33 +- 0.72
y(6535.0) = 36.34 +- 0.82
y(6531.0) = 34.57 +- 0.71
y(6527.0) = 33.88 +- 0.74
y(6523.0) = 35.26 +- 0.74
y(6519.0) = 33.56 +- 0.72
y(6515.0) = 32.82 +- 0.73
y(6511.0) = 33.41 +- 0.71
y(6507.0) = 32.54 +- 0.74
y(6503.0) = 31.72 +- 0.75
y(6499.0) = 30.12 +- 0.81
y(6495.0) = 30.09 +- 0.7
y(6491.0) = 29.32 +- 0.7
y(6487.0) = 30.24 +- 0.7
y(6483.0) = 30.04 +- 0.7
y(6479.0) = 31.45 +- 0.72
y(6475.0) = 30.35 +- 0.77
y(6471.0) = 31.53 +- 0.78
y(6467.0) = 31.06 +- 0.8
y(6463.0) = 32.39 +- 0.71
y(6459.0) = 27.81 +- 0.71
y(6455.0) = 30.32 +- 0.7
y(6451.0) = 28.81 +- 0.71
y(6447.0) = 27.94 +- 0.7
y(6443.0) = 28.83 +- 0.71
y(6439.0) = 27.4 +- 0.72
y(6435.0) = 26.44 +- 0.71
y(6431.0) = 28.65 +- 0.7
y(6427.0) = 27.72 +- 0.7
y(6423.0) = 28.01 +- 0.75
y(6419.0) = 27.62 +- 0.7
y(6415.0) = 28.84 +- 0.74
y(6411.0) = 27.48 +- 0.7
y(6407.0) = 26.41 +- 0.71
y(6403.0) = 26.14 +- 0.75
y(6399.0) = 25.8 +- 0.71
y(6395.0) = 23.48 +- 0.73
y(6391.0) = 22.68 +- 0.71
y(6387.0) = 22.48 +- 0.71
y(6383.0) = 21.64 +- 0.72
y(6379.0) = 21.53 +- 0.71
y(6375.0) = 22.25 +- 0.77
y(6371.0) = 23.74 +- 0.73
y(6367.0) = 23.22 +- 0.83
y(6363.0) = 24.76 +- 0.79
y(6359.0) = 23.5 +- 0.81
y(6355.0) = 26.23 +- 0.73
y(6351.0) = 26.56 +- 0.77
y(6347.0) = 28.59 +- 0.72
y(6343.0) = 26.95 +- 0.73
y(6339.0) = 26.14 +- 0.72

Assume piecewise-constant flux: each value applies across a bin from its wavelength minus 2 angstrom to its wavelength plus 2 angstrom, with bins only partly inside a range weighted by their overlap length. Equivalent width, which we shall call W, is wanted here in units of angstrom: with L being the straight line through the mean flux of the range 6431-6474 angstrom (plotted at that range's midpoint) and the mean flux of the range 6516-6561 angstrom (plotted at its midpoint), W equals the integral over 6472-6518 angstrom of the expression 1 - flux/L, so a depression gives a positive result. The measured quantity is 1.82 angstrom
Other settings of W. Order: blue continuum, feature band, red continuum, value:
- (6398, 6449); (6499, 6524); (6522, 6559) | 0.49 angstrom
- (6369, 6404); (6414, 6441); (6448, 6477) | -0.80 angstrom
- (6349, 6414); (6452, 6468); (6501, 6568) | 0.26 angstrom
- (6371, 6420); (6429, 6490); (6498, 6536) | -0.63 angstrom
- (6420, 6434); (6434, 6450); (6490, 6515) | 0.48 angstrom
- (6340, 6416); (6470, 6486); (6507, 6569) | 0.98 angstrom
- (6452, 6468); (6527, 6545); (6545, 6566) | 1.51 angstrom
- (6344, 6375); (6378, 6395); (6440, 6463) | 2.57 angstrom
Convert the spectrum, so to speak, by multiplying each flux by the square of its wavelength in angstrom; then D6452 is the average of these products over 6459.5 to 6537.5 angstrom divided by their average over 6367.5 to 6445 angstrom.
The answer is 1.29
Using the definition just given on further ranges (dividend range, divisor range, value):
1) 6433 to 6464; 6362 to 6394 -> 1.29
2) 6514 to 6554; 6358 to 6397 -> 1.59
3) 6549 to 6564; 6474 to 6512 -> 1.36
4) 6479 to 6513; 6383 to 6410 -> 1.31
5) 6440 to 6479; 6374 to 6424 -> 1.22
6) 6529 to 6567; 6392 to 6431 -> 1.52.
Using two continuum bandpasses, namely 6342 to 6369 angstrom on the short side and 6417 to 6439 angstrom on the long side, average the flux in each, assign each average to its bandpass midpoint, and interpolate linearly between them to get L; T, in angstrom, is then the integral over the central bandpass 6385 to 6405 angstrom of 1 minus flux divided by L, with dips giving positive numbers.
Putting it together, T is 2.0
